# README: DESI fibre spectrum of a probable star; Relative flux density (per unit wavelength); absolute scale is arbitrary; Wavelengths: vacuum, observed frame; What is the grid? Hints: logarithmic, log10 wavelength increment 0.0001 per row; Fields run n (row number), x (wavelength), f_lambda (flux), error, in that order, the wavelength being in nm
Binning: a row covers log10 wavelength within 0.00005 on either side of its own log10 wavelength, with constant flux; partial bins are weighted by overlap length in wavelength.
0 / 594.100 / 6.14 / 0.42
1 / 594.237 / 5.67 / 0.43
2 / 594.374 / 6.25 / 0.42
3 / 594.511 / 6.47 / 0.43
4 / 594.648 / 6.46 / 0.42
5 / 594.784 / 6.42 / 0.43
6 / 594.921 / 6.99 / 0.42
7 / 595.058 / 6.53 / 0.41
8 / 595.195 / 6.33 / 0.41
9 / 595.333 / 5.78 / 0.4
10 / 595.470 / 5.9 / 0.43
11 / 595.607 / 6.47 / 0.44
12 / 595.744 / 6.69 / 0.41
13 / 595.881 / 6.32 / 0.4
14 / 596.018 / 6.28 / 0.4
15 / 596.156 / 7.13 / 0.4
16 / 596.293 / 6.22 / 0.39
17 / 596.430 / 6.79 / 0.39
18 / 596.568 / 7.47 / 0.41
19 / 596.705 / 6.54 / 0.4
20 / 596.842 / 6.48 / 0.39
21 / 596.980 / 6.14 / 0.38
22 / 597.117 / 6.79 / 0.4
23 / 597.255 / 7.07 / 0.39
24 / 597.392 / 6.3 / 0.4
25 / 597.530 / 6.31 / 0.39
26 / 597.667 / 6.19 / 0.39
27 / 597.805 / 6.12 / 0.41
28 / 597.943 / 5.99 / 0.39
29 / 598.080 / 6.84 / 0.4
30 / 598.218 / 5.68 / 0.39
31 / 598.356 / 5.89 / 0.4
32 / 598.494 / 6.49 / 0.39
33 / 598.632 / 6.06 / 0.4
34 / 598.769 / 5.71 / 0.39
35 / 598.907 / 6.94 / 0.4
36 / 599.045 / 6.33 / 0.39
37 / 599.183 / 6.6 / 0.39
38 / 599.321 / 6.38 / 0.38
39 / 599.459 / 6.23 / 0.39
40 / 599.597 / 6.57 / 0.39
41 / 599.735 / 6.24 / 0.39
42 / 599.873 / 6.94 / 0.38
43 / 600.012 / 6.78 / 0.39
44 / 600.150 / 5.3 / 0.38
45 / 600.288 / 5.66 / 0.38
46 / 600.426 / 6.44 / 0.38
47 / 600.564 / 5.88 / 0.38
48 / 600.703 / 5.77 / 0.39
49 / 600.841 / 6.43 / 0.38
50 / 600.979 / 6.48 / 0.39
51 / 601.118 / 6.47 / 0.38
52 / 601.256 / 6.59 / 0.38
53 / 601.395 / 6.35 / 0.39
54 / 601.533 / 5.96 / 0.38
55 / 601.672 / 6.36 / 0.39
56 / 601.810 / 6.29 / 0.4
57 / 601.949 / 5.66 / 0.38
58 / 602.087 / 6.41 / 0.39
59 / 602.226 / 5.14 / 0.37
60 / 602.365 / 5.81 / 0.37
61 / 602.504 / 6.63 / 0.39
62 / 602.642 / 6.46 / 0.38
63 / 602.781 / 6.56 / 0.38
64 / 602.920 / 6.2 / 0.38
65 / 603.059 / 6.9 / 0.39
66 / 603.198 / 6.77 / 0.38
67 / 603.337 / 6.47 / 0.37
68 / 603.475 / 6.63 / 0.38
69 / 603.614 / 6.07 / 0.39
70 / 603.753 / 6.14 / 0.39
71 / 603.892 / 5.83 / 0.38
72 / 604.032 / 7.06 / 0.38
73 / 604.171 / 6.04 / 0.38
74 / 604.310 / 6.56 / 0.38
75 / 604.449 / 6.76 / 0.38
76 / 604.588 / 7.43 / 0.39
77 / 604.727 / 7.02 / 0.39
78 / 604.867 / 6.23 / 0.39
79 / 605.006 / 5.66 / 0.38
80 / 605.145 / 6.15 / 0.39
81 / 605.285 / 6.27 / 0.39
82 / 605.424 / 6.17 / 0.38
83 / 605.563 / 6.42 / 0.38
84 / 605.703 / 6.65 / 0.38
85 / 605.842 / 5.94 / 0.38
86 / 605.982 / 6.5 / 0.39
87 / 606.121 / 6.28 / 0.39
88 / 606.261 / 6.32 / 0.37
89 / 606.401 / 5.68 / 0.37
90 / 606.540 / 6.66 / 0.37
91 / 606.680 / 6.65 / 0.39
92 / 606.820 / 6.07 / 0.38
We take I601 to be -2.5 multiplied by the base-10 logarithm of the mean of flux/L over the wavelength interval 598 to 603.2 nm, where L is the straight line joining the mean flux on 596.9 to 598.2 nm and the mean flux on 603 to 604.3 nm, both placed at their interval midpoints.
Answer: 0.026 mag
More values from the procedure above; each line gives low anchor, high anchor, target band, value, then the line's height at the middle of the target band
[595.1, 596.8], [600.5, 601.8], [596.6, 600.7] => 0.01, 6.37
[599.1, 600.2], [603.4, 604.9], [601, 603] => 0.04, 6.47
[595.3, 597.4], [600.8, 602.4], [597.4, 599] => 0.03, 6.41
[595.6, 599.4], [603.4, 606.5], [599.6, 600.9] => 0.04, 6.41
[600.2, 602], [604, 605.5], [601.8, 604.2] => 0.01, 6.33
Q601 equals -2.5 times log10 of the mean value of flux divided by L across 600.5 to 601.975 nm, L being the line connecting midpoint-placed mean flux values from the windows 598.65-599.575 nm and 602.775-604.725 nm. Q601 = 0.04 mag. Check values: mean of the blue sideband 6.36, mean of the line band 6.22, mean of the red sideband 6.55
